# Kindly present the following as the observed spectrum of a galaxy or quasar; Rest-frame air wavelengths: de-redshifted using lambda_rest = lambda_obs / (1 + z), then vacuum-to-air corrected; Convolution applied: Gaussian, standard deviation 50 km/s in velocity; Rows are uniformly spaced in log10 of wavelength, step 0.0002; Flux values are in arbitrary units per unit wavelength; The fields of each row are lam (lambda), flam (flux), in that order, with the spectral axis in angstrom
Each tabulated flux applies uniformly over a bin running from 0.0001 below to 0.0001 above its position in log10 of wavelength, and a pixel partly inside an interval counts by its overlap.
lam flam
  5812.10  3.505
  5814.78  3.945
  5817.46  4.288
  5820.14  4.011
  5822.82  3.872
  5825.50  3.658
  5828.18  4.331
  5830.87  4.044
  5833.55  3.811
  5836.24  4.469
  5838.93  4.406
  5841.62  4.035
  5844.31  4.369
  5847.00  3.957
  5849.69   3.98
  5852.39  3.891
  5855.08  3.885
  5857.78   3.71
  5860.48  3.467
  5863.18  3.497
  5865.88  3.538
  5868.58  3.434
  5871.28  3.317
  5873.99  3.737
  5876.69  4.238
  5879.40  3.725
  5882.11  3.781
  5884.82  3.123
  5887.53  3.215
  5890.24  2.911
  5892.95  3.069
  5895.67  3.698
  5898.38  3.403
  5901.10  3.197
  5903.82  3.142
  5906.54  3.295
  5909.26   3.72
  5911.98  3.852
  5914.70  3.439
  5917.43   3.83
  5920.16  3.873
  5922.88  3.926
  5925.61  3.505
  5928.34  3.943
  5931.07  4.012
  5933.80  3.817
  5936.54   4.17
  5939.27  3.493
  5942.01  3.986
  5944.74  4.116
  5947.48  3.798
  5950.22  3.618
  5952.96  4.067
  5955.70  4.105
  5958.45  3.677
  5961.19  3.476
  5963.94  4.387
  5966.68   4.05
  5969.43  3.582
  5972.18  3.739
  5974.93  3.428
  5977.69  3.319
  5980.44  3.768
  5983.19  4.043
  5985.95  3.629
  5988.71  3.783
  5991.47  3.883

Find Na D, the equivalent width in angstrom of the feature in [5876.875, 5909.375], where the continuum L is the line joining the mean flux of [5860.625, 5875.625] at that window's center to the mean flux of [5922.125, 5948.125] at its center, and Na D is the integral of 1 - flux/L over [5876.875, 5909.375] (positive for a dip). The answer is 2.45 angstrom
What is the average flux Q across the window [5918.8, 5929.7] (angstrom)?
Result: 3.81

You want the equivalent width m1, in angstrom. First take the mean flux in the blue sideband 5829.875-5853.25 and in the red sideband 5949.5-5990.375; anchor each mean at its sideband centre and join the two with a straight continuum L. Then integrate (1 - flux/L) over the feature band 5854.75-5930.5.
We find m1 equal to 8.11 angstrom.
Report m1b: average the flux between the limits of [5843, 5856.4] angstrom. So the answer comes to 4.02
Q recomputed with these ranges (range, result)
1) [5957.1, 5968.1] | 3.9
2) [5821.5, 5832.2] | 3.98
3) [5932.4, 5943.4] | 3.87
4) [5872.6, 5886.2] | 3.72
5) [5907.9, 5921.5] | 3.74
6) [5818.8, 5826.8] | 3.85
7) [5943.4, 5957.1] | 3.94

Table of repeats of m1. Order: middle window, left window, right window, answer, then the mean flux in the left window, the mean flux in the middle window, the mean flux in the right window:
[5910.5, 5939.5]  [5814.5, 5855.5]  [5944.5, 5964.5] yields 0.8 angstrom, 4.07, 3.82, 3.87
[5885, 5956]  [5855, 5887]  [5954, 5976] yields 1.3 angstrom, 3.6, 3.65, 3.81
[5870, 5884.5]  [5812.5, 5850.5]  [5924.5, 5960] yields 1.0 angstrom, 4.07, 3.72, 3.87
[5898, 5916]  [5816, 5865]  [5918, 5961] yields 2.1 angstrom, 3.98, 3.44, 3.86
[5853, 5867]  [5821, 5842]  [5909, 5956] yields 1.3 angstrom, 4.08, 3.64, 3.85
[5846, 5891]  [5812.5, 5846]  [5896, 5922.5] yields 2.4 angstrom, 4.09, 3.62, 3.55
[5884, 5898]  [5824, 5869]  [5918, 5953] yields 2.4 angstrom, 3.92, 3.22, 3.86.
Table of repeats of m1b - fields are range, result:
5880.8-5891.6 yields 3.26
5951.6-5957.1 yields 4.08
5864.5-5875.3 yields 3.51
